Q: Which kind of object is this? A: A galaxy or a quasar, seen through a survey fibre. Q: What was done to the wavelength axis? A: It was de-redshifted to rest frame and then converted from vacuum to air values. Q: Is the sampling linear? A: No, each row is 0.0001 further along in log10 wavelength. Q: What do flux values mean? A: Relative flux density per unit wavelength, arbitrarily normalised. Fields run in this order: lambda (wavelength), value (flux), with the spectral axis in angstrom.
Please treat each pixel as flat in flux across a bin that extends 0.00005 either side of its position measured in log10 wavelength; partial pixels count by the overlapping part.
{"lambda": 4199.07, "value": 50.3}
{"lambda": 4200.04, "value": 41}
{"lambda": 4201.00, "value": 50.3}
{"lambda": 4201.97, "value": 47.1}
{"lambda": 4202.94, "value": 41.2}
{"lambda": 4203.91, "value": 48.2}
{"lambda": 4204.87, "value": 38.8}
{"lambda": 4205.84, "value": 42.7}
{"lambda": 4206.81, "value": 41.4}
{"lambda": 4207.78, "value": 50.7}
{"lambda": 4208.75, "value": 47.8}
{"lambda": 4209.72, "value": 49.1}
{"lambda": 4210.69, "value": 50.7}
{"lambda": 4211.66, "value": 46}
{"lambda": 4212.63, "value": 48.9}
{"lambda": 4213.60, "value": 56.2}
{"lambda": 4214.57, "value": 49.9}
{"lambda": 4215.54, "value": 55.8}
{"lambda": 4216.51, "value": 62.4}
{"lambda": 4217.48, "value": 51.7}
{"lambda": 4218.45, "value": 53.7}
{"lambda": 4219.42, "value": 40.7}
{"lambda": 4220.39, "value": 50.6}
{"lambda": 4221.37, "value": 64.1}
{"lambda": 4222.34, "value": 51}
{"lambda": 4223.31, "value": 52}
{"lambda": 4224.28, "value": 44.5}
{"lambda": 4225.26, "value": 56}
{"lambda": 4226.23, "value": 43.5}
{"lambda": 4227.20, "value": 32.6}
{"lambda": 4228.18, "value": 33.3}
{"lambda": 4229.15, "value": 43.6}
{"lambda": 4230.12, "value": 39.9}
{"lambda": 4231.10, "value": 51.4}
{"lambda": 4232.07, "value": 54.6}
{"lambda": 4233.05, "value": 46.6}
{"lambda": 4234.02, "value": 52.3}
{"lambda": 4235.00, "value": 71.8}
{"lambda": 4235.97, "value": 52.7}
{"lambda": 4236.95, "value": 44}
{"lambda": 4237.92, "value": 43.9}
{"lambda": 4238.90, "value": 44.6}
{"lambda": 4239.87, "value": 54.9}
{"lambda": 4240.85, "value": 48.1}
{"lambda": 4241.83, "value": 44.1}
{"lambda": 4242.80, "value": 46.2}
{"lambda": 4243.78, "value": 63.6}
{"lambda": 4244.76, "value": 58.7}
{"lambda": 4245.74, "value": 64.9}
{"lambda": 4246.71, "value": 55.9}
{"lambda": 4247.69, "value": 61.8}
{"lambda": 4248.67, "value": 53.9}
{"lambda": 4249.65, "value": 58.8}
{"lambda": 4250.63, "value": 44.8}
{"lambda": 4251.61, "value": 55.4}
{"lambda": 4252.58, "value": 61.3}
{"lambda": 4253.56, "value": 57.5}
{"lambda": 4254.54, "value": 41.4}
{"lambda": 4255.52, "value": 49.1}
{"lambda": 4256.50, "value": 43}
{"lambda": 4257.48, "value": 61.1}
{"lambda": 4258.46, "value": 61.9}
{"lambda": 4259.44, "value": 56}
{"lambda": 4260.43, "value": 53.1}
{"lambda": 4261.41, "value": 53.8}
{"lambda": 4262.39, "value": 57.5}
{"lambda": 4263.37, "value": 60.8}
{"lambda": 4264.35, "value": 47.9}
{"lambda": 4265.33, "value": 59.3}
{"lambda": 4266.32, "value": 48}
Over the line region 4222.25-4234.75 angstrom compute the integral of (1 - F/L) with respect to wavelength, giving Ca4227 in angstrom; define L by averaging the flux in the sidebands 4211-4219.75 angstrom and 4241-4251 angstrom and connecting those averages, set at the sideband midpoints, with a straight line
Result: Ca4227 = 1.6 angstrom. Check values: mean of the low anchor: 51.9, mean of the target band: 46.6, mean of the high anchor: 55.1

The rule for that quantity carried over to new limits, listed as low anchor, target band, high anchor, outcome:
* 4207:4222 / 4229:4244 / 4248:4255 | 0.8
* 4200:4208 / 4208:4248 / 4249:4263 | -1.5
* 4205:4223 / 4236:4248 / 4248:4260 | 0.1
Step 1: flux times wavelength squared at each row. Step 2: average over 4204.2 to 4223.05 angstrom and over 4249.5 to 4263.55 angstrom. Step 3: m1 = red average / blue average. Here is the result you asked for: 1.1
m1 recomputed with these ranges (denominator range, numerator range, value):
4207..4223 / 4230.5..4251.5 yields 1.04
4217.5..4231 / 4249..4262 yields 1.16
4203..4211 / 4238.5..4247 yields 1.19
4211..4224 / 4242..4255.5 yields 1.07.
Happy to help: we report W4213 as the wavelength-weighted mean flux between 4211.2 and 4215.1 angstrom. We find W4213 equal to 50.4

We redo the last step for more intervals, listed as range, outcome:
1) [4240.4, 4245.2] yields 52.1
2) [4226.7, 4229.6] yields 36.5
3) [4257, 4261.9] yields 57.1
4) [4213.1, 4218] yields 55.2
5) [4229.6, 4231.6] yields 45.7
